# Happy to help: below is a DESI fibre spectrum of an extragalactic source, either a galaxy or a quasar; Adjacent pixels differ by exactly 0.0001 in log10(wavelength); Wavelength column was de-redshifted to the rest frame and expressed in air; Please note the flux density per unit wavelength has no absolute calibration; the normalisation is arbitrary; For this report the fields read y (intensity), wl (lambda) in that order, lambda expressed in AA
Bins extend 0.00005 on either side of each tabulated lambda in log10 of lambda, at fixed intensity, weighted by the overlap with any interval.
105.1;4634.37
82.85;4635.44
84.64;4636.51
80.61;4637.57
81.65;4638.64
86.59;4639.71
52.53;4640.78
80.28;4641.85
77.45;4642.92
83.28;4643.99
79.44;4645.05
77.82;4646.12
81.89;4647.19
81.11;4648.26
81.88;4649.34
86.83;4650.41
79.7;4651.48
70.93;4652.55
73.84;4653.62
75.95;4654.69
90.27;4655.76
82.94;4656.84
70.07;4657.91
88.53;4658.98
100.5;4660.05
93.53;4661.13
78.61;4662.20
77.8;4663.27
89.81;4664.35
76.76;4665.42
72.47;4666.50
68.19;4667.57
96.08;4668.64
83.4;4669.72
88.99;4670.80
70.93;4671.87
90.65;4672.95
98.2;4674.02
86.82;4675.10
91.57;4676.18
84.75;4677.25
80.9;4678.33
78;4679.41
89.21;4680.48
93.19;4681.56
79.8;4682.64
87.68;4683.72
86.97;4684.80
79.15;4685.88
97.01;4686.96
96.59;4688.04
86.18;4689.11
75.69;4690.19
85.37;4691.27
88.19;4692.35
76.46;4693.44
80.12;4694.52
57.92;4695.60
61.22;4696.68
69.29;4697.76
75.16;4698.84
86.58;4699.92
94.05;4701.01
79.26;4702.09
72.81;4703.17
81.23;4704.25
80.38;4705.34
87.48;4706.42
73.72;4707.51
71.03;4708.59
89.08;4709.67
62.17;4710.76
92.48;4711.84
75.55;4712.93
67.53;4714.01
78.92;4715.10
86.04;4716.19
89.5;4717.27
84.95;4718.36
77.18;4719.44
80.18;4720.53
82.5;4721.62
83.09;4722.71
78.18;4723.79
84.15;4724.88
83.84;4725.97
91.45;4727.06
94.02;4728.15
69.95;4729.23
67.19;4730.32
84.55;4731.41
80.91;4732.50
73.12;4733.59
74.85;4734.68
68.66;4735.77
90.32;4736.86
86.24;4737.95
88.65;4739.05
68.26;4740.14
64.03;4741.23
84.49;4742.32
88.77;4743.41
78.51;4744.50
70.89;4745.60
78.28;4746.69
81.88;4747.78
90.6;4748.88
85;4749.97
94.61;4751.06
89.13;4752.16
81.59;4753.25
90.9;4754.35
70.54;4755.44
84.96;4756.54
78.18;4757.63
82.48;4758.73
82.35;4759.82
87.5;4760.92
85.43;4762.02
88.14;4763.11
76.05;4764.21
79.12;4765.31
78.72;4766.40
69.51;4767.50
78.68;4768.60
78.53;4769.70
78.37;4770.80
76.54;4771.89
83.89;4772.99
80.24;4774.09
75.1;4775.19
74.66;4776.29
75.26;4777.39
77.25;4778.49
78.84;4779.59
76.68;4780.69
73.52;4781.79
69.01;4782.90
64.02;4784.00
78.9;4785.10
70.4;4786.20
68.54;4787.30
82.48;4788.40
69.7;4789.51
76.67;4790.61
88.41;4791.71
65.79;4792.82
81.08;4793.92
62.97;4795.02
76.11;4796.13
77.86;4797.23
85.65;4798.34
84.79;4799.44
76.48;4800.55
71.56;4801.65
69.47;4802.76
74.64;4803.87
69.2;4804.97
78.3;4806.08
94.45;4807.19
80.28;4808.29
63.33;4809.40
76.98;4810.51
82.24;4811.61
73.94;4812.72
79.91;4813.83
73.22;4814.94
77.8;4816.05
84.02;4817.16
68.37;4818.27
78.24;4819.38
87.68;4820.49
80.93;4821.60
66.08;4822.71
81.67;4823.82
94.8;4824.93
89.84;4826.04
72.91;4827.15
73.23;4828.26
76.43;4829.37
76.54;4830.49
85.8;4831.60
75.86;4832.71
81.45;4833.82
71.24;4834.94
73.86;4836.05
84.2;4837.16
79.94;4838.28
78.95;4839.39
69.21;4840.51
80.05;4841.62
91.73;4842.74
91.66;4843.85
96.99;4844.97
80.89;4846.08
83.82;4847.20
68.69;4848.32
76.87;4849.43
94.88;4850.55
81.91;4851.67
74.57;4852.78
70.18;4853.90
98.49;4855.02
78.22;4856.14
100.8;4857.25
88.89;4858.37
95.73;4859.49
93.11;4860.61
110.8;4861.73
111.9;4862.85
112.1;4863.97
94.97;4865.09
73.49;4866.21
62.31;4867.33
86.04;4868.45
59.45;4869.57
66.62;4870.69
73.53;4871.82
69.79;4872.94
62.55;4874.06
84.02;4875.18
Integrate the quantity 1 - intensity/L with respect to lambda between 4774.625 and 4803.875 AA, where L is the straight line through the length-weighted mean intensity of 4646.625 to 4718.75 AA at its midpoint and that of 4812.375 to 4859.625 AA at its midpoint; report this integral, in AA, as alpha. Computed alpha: 2.3 AA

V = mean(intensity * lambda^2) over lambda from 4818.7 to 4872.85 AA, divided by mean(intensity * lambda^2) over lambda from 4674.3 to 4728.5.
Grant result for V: 1.1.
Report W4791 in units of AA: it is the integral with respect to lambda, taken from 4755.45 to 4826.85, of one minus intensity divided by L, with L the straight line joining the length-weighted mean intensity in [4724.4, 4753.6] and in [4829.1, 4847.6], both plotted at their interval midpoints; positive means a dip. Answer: 3.1 AA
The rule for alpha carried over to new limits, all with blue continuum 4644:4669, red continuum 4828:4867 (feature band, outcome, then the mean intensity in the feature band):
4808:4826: 1.3 AA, 78.4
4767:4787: 2.0 AA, 75.4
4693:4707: 0.9 AA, 77.1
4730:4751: 0.8 AA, 79.7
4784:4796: 1.4 AA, 74.1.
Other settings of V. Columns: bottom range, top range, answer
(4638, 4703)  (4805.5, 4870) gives 1.08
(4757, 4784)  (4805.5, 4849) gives 1.04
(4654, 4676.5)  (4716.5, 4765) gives 1.00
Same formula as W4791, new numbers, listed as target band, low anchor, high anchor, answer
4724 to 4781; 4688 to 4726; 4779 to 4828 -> -1.6 AA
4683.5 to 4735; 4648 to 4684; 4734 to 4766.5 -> 1.3 AA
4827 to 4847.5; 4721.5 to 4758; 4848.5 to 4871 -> 1.2 AA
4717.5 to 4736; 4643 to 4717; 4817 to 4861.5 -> 0.4 AA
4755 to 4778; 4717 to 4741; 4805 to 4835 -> 0.2 AA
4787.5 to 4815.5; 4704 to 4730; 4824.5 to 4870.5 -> 2.1 AA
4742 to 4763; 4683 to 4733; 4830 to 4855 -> -0.7 AA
